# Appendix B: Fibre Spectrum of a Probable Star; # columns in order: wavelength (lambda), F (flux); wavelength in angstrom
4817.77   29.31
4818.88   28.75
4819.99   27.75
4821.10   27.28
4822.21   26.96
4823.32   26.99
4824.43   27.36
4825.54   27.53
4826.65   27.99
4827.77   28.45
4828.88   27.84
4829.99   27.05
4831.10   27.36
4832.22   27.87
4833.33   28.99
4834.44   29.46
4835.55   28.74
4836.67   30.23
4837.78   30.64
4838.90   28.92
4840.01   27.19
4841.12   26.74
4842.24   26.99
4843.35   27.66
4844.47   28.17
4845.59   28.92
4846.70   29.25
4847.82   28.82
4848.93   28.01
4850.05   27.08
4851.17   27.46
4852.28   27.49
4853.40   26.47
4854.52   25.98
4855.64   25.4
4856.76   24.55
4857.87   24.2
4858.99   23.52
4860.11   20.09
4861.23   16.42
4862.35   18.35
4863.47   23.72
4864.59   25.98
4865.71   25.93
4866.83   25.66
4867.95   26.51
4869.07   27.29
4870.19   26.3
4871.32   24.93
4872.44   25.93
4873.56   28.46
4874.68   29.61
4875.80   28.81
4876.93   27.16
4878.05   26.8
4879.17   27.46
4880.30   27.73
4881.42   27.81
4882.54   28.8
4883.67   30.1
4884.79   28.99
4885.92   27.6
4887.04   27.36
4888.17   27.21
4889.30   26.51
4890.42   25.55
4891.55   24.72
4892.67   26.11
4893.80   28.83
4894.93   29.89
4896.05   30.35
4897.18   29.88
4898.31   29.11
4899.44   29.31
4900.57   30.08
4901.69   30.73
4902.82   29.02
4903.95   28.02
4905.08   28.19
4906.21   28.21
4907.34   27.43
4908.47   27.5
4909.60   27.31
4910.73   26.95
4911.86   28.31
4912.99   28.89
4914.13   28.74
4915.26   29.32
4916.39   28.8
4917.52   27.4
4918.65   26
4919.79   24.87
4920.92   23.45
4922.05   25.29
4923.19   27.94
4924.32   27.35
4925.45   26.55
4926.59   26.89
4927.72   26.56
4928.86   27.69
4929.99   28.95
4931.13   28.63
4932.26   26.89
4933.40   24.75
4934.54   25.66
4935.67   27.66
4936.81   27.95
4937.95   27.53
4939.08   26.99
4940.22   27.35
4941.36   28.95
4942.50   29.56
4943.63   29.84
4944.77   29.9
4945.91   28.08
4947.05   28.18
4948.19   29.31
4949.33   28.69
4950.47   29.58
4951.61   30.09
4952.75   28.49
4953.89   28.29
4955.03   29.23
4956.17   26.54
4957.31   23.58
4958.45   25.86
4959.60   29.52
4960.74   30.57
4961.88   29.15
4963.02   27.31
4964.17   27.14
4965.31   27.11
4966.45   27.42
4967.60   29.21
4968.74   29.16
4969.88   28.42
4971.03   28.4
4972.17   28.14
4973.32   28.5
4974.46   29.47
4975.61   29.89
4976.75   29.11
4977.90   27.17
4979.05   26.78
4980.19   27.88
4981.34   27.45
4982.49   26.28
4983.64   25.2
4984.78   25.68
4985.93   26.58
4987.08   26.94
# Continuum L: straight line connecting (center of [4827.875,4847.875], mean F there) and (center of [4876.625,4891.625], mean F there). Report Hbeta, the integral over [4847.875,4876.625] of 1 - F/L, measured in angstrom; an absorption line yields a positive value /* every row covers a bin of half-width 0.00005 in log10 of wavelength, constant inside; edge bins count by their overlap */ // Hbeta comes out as 2.5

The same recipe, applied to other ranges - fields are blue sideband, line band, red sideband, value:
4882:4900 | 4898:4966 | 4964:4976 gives 1.03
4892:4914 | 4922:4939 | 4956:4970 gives 0.66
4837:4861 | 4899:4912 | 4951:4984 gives -0.52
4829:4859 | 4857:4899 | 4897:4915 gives 2.50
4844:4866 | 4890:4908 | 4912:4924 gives -1.30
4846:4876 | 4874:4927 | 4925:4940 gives -2.81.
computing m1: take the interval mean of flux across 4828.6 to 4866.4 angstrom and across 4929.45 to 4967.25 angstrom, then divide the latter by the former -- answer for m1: 1.1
